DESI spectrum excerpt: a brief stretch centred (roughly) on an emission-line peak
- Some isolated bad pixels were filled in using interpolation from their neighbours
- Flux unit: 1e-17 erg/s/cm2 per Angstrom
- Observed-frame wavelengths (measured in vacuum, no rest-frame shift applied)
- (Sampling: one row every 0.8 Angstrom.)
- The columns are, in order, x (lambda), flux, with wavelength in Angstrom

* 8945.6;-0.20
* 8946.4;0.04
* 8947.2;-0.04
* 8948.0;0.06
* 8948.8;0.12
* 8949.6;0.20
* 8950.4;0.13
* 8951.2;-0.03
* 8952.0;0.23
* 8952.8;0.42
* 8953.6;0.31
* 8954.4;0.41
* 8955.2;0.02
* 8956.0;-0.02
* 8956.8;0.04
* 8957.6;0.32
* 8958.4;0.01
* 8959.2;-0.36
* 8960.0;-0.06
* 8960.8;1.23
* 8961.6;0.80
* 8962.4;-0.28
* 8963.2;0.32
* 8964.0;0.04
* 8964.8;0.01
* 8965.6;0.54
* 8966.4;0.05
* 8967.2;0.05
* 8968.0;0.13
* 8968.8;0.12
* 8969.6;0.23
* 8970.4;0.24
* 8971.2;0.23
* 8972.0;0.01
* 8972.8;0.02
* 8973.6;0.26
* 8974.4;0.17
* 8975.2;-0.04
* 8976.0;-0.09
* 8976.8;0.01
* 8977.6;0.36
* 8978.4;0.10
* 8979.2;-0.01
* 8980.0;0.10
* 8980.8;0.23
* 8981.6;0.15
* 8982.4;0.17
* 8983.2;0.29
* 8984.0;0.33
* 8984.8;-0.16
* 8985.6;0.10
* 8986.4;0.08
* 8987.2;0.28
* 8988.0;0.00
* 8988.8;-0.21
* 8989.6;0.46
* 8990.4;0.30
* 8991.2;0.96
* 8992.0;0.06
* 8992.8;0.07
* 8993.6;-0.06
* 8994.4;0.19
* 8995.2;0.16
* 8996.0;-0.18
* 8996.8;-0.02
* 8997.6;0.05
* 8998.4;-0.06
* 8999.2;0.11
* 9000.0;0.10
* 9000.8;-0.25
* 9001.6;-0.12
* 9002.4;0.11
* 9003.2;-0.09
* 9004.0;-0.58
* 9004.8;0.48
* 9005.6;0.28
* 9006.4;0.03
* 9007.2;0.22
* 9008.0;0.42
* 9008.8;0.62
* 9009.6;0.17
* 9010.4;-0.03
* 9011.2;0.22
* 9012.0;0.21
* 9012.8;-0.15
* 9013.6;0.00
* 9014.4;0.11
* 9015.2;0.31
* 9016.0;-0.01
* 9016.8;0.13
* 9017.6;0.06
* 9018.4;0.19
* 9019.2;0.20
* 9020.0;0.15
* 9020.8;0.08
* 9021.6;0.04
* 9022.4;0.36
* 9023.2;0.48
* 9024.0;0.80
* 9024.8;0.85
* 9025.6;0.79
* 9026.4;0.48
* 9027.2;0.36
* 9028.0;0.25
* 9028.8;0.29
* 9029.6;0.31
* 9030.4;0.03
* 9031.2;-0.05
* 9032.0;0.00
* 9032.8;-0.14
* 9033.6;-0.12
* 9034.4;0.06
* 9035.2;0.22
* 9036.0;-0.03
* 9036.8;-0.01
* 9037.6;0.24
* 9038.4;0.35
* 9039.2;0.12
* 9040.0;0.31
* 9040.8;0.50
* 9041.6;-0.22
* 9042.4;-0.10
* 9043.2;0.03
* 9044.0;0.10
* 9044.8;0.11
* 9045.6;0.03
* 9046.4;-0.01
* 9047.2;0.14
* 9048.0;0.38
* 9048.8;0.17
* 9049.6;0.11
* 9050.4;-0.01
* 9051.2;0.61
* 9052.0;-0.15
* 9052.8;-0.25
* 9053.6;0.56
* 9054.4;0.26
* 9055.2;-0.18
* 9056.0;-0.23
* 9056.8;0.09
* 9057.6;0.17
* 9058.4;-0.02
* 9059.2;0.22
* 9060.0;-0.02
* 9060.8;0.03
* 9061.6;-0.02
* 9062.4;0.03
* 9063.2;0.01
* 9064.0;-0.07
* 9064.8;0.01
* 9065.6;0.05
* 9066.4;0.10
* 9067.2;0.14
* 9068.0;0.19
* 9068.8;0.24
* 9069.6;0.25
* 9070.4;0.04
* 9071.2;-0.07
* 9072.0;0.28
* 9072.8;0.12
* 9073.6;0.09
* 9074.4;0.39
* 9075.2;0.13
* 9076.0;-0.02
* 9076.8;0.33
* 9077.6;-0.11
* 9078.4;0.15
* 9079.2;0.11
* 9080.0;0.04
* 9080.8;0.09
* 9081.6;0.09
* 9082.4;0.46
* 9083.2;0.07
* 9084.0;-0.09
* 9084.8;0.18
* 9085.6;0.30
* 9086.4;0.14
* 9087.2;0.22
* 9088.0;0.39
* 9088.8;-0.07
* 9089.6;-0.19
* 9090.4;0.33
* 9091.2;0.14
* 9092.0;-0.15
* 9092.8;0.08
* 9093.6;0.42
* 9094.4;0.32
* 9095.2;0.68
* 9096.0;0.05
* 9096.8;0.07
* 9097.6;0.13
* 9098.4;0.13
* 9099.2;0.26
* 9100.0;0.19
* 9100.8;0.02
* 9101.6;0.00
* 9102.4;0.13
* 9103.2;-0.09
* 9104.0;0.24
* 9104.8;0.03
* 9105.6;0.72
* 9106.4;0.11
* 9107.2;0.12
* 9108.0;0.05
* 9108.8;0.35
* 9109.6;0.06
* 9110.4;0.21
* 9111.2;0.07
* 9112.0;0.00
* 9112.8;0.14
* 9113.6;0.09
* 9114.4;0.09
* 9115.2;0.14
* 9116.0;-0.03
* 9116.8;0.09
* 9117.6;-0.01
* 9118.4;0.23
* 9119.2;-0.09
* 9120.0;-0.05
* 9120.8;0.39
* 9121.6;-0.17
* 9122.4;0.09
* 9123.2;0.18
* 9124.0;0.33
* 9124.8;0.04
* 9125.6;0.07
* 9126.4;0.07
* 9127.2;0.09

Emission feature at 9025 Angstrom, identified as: H-beta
